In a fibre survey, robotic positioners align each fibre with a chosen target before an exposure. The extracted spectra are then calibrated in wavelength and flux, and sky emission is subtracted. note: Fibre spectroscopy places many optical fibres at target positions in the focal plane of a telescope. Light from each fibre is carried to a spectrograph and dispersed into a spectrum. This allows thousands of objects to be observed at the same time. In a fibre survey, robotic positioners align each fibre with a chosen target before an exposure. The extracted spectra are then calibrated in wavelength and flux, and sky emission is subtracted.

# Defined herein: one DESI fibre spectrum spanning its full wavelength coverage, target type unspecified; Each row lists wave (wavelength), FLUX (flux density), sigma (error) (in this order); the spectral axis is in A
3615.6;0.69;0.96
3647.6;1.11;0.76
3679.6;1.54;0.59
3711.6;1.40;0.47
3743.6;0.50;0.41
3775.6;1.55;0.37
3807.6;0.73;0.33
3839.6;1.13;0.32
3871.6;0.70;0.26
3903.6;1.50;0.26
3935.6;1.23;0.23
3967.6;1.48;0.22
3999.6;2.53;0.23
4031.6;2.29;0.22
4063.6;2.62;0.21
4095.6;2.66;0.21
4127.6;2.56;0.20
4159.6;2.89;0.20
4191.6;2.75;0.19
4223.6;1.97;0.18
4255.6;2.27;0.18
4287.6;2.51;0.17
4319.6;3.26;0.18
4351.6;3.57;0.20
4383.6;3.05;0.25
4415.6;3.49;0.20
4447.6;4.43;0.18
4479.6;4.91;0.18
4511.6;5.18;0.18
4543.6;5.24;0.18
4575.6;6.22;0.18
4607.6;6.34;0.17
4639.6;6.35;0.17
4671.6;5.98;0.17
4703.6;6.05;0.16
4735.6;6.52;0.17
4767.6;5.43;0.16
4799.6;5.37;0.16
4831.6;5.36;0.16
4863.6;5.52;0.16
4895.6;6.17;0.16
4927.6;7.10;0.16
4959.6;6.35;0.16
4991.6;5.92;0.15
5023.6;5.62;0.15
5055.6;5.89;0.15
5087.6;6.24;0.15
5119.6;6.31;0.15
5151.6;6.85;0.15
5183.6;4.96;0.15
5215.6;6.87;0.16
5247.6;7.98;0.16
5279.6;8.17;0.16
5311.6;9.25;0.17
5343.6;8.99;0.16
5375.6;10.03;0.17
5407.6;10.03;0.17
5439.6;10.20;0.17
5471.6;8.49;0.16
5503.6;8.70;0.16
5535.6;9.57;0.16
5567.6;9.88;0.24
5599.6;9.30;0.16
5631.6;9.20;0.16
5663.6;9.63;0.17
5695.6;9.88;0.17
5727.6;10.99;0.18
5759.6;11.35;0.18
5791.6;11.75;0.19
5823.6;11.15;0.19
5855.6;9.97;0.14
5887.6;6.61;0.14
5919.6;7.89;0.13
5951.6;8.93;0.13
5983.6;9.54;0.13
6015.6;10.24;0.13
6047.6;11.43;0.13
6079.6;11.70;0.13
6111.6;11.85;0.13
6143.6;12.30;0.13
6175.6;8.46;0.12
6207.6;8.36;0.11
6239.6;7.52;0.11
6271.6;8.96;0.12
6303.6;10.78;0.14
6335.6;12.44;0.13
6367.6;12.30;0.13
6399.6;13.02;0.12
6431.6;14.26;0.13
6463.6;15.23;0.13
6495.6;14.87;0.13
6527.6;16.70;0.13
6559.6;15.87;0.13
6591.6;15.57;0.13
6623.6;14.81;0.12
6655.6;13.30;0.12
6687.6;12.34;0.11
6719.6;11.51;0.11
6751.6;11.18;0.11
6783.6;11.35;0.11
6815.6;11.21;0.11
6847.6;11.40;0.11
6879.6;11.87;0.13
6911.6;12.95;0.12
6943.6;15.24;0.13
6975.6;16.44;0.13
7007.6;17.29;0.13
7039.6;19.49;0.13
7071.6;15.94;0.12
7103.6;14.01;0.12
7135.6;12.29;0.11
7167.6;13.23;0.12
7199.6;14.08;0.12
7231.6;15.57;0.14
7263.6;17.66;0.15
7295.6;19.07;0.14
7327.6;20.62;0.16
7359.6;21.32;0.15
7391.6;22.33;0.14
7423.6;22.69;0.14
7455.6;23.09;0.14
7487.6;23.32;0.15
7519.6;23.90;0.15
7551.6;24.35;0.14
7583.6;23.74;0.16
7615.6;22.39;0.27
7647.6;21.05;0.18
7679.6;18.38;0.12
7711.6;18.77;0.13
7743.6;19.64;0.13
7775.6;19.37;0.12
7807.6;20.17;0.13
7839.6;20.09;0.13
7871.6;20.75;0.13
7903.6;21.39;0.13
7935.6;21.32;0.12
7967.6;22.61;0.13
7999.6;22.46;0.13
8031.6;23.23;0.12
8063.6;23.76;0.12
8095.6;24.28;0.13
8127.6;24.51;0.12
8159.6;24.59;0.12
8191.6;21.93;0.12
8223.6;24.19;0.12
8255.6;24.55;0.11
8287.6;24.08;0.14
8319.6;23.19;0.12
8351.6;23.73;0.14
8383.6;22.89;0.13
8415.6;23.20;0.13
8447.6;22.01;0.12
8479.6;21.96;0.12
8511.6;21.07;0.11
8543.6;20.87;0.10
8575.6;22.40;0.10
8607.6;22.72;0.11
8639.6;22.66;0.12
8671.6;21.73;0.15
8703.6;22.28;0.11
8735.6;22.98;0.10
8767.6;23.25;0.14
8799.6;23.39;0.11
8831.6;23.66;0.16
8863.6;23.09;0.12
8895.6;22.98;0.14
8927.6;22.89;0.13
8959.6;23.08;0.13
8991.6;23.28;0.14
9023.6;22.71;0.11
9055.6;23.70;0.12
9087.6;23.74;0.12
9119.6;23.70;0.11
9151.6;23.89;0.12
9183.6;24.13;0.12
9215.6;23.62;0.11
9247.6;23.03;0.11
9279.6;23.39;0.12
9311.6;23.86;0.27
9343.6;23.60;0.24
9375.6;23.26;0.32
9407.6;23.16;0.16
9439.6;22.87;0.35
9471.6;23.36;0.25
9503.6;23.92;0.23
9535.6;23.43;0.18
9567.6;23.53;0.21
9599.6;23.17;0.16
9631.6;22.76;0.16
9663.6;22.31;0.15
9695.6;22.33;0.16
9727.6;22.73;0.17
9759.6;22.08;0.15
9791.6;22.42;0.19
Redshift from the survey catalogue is 0.00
